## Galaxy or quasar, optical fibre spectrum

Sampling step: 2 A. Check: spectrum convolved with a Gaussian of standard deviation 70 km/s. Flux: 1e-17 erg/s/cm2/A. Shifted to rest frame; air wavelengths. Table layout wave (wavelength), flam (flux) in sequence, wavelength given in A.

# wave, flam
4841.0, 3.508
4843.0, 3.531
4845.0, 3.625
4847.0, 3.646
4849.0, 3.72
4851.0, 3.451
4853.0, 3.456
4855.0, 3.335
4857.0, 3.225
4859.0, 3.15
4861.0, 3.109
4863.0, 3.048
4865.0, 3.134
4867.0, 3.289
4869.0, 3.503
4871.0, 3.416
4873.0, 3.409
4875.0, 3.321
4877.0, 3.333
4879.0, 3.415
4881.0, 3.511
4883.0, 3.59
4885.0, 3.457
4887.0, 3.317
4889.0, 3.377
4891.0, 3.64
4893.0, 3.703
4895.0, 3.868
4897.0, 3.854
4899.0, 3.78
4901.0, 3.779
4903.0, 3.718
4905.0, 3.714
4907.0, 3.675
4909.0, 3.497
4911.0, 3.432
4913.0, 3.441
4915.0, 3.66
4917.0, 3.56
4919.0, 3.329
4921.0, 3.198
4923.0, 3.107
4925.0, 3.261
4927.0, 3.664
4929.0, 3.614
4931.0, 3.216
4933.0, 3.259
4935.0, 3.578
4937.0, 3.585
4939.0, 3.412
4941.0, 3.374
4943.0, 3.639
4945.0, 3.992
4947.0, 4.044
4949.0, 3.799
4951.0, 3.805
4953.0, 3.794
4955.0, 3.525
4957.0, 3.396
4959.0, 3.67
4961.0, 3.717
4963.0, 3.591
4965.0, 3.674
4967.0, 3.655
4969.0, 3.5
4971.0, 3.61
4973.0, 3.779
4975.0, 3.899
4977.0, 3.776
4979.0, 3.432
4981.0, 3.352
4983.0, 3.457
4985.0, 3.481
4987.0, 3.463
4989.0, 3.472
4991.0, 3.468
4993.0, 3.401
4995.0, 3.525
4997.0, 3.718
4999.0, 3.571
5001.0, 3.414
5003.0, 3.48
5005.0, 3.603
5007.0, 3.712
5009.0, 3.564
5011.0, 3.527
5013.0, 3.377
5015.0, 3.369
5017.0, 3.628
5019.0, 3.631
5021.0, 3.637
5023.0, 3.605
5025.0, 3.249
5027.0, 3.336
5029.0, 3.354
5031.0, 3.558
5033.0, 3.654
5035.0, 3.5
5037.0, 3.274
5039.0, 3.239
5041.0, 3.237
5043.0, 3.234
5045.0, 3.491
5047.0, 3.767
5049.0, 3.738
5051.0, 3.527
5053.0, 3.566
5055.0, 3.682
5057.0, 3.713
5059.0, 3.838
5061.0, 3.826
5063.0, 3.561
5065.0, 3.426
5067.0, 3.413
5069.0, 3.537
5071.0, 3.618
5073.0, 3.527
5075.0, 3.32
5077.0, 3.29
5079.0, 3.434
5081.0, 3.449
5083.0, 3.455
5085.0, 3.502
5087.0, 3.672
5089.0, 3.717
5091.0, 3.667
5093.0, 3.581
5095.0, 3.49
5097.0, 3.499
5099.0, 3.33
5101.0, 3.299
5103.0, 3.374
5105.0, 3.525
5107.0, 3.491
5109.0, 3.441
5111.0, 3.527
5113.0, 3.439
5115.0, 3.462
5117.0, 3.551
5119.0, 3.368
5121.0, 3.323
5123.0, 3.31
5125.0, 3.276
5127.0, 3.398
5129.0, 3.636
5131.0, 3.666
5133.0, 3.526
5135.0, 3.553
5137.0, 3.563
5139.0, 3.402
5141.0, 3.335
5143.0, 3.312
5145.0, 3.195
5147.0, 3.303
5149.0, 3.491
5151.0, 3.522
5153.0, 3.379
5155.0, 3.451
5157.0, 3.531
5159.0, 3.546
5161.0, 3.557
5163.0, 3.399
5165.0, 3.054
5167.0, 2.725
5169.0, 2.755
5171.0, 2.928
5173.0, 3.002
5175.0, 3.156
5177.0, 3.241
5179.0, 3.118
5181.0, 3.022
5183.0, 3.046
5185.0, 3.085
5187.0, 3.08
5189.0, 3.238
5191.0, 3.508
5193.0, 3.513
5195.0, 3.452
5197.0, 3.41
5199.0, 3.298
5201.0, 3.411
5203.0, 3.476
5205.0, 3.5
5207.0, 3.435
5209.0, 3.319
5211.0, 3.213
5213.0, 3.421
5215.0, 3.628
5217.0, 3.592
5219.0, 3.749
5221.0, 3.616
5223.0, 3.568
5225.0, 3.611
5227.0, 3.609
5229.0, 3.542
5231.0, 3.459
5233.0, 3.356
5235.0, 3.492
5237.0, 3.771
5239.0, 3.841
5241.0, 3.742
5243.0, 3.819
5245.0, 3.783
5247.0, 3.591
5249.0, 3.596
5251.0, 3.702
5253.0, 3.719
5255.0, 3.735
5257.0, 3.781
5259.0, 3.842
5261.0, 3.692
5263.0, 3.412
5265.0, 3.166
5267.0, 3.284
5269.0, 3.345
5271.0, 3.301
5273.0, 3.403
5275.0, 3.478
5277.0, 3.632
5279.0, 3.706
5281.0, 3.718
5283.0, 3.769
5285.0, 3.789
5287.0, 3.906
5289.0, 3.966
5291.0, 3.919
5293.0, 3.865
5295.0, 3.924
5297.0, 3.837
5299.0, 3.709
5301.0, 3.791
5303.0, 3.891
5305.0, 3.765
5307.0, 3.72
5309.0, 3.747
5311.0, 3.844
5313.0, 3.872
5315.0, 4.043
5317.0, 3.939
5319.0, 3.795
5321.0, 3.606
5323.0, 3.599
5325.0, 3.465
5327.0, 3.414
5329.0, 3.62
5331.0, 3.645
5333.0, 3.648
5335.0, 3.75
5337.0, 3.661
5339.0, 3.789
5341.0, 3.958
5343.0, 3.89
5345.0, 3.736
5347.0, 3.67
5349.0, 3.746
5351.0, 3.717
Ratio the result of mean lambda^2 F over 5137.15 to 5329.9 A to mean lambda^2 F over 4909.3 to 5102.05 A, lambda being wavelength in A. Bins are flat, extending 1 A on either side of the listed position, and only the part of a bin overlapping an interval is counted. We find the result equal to 1.09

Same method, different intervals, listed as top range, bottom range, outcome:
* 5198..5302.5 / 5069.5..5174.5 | 1.12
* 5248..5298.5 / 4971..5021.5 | 1.15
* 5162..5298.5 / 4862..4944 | 1.14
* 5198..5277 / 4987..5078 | 1.09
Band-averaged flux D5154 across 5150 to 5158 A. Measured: 3.47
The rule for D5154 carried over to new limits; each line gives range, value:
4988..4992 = 3.47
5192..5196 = 3.48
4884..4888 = 3.39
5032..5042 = 3.38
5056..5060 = 3.78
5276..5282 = 3.69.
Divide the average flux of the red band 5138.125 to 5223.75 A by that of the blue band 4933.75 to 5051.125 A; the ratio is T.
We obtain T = 0.9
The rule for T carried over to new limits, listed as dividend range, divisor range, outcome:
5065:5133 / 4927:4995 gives 0.97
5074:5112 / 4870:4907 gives 0.97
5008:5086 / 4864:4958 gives 0.99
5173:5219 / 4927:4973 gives 0.92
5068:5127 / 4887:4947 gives 0.97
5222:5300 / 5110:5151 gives 1.06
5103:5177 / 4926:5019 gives 0.94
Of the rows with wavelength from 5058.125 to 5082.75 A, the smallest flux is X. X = 3.29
